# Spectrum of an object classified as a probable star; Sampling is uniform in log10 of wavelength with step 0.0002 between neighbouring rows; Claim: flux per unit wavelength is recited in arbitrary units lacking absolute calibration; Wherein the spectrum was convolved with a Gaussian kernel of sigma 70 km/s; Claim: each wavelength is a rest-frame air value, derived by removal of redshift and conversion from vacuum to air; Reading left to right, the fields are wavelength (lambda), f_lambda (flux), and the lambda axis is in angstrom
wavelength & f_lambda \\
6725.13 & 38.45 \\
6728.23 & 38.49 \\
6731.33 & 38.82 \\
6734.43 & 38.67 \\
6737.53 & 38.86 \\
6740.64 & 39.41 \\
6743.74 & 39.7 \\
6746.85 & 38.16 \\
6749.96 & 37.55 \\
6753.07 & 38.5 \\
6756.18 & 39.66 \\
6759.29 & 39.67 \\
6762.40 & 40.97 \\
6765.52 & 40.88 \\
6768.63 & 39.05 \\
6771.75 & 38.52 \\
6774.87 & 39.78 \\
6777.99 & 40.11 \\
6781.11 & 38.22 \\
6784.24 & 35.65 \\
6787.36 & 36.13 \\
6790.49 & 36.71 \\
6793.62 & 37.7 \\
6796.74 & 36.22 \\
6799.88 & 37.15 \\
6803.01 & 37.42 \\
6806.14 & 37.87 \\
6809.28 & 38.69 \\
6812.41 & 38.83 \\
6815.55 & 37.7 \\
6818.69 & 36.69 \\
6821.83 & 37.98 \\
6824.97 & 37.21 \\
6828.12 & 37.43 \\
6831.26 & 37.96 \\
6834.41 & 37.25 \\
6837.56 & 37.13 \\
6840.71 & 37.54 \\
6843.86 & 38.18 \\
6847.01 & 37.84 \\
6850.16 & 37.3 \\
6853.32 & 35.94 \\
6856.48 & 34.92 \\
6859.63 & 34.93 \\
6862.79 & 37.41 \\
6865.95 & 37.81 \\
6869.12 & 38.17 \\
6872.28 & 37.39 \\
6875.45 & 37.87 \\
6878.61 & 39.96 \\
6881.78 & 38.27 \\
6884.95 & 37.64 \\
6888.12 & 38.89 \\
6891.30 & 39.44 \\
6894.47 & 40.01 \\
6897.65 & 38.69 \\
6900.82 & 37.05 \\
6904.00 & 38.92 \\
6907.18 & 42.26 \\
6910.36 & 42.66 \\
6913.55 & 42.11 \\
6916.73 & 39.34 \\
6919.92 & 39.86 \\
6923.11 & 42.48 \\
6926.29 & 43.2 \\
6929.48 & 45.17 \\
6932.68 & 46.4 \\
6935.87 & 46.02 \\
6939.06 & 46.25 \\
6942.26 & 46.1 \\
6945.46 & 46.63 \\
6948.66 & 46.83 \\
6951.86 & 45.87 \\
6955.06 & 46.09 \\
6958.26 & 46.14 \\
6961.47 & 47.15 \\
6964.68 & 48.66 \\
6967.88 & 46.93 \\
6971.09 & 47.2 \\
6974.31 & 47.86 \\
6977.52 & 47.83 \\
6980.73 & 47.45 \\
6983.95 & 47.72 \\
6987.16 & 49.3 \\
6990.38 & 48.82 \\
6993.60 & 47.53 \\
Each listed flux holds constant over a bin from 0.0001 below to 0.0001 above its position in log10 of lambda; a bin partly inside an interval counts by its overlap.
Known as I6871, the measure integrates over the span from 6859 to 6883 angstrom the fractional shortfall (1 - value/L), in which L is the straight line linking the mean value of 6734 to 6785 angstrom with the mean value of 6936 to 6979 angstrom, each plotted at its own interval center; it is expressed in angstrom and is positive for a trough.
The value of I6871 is 3.1 angstrom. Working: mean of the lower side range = 39.1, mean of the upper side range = 46.9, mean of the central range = 37.8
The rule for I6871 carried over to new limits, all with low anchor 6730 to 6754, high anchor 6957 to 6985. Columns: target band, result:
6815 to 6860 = 5.6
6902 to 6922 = 1.9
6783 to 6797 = 1.4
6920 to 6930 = 0.6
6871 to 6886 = 1.9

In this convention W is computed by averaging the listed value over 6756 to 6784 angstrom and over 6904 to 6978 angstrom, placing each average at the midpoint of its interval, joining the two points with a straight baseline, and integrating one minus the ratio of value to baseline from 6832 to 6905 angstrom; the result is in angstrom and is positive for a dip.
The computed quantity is 8.38 angstrom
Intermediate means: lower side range 39.5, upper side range 45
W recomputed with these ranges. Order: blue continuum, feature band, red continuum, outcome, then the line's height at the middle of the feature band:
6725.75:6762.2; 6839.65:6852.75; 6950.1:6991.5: 1.6 angstrom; 42.8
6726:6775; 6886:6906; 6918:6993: 2.4 angstrom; 44.2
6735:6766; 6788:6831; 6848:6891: 1.0 angstrom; 38.4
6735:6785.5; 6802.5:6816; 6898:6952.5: 0.7 angstrom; 40.3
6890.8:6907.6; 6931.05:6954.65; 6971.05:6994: -1.3 angstrom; 43.8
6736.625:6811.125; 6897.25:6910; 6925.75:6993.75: 1.4 angstrom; 44.4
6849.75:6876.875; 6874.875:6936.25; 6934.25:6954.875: 1.4 angstrom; 41.7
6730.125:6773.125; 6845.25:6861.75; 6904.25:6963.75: 2.3 angstrom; 42.1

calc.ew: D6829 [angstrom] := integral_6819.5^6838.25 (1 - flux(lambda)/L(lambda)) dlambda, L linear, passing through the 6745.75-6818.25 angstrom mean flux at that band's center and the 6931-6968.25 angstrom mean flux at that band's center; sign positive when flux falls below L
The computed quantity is 1.4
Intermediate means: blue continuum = 38.3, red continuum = 46.6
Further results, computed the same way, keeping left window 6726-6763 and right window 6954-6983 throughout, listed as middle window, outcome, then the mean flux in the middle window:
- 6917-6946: 1.0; 44.4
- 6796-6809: 1.2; 37.4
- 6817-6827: 1.1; 37.3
